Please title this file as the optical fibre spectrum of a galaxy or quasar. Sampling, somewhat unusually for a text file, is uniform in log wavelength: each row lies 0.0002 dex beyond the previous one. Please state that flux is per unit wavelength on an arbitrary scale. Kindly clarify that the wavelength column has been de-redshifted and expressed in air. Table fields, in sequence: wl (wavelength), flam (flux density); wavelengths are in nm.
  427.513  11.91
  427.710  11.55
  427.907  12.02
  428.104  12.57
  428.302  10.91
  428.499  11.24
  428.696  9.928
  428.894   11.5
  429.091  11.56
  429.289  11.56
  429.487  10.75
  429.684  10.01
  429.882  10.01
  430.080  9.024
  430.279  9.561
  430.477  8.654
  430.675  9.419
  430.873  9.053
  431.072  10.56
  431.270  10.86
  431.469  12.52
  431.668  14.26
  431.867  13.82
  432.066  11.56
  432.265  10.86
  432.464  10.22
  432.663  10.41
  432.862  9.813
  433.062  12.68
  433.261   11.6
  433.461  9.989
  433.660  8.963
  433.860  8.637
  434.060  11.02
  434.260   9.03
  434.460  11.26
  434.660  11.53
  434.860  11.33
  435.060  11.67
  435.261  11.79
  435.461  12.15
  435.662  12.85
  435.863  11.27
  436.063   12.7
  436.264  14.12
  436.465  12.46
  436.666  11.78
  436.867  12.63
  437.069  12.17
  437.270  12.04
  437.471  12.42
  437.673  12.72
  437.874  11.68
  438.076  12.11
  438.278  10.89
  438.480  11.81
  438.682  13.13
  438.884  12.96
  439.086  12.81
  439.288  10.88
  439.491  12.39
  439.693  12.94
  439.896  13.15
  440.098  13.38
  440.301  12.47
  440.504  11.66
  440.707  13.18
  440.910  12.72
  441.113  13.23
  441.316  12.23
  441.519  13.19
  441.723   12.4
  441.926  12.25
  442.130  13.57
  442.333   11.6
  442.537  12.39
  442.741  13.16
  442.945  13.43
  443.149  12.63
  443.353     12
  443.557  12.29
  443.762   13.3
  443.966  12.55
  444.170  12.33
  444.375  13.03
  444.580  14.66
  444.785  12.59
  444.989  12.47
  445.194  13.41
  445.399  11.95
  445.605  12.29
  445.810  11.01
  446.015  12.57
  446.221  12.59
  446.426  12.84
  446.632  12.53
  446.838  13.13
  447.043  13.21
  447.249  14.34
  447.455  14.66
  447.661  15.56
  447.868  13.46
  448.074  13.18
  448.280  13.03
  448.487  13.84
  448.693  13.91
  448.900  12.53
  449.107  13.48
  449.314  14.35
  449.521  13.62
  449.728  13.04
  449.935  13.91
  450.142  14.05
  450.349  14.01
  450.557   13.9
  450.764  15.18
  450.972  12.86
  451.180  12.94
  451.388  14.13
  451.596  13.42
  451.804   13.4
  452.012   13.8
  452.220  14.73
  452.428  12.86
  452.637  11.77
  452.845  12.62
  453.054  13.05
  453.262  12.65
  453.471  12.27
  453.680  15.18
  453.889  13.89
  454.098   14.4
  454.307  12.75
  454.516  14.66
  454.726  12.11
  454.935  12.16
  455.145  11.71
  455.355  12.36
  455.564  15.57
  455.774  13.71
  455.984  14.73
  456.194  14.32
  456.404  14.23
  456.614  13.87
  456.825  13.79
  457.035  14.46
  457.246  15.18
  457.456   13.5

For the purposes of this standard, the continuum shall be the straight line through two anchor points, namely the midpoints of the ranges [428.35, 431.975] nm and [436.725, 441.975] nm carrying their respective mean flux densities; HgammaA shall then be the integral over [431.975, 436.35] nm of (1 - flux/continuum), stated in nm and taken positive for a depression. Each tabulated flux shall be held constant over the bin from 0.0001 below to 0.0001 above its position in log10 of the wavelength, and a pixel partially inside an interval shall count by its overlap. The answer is 0.14 nm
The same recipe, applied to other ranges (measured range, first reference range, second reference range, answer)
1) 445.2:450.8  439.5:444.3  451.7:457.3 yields -0.120 nm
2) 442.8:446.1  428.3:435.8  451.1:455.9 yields -0.103 nm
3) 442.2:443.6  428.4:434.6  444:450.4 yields 0.002 nm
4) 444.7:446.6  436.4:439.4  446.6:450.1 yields 0.123 nm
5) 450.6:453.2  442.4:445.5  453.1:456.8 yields -0.009 nm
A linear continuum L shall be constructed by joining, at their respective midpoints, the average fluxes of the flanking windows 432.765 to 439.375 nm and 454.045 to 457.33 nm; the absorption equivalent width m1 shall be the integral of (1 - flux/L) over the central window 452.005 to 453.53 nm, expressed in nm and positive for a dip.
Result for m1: 0.06 nm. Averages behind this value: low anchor 11.7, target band 12.9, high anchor 13.7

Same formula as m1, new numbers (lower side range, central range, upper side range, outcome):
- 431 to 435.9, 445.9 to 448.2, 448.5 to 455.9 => -0.11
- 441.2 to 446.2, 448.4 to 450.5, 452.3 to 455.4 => -0.14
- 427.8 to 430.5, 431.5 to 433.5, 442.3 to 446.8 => -0.08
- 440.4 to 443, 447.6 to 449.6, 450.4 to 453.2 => -0.07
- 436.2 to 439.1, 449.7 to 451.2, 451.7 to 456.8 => -0.07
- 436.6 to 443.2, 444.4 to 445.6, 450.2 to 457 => -0.01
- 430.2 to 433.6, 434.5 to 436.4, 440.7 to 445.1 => -0.10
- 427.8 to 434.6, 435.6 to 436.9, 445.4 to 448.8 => -0.11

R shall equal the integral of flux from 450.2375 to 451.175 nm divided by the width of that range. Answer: 13.9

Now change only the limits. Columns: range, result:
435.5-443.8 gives 12.5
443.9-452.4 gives 13.4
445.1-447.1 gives 12.5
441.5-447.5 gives 12.8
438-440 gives 12.3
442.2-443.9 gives 12.6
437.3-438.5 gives 12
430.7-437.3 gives 11.4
